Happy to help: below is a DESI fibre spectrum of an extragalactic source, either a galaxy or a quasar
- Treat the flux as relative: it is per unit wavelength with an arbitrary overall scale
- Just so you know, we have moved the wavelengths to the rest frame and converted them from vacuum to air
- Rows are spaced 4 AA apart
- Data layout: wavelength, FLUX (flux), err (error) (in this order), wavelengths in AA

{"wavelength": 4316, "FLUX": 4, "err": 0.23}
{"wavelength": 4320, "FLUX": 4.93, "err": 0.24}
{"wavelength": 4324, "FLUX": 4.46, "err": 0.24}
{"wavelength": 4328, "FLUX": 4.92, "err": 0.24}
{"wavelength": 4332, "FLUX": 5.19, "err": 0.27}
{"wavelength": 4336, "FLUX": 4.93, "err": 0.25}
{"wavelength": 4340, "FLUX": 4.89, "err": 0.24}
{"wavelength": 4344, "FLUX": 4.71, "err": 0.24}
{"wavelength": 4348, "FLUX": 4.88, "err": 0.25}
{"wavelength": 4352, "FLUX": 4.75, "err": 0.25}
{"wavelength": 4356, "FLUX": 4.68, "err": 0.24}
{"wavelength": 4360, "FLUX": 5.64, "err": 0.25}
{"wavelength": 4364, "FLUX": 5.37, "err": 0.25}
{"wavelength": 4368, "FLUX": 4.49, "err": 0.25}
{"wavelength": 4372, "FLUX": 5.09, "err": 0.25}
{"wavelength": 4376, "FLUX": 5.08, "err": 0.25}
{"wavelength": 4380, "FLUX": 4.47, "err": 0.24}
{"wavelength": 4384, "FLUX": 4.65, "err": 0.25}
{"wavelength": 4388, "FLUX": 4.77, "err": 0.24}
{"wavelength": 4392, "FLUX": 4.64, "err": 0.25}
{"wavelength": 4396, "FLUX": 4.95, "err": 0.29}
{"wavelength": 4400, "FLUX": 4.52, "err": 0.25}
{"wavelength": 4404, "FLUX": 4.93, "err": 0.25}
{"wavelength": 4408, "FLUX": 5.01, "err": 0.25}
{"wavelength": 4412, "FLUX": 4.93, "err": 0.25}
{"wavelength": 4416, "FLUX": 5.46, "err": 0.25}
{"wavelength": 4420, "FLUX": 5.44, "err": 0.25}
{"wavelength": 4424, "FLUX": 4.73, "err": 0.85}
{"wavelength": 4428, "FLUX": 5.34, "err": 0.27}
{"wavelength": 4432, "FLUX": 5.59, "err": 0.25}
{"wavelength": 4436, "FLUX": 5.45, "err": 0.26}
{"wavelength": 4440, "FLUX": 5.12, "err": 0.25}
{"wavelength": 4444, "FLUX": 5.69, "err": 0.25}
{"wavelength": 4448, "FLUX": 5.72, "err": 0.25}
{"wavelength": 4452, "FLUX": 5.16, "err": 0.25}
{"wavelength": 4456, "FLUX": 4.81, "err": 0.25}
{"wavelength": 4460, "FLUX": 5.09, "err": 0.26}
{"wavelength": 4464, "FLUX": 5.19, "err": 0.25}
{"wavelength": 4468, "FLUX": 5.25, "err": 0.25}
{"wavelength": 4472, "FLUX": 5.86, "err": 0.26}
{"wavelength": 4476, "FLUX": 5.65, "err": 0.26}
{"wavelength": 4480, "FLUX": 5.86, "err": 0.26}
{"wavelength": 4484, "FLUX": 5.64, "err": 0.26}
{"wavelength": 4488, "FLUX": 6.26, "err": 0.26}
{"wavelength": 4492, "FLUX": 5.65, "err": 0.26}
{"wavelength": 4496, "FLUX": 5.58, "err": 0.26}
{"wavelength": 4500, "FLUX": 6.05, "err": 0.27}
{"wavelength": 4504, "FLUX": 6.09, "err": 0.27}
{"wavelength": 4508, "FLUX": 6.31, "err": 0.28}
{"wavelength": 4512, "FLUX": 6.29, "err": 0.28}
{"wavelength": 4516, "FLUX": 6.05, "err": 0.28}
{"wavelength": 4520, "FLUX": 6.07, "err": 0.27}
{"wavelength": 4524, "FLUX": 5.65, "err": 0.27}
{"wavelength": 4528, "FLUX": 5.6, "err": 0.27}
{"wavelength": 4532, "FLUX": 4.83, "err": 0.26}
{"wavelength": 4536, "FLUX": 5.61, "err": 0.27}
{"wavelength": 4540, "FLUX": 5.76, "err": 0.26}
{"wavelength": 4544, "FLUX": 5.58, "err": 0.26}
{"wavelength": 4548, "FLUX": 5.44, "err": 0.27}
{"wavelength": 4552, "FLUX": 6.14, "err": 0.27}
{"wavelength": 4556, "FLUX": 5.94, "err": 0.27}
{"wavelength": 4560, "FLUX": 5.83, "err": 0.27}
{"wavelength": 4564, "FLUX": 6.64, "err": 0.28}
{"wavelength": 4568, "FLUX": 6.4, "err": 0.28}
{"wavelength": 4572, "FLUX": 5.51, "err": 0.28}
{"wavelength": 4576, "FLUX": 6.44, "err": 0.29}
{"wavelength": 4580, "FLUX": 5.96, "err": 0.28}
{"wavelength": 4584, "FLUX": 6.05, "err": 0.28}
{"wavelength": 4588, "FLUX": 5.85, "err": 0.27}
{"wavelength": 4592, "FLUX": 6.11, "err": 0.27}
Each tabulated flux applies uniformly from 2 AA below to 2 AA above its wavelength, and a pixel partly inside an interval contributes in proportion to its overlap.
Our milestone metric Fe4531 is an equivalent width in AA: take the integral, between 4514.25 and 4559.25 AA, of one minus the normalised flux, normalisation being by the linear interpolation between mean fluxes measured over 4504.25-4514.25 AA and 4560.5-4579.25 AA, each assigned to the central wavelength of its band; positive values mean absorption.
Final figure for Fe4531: 3.8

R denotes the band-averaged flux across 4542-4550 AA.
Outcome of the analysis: 5.51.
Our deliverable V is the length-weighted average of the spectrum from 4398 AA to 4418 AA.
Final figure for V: 4.97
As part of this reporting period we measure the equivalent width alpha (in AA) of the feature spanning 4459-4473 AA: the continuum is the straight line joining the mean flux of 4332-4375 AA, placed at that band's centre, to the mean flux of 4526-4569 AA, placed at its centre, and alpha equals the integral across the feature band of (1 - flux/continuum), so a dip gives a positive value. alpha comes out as 0.3 AA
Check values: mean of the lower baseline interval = 4.96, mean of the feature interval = 5.33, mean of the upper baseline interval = 5.78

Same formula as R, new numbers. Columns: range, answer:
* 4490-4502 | 5.76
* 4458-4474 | 5.35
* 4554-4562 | 5.88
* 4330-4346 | 4.93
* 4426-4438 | 5.46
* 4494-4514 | 6.06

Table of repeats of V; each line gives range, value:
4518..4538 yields 5.55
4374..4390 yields 4.74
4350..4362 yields 5.02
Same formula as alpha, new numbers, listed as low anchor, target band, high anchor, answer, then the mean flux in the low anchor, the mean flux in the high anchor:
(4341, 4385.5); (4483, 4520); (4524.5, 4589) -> -2.9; 4.89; 5.84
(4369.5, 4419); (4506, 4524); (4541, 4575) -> -1.4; 4.88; 5.94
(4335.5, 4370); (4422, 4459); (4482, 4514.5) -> 1.9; 4.93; 5.98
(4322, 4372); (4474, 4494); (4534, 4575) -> -0.9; 4.92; 5.9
